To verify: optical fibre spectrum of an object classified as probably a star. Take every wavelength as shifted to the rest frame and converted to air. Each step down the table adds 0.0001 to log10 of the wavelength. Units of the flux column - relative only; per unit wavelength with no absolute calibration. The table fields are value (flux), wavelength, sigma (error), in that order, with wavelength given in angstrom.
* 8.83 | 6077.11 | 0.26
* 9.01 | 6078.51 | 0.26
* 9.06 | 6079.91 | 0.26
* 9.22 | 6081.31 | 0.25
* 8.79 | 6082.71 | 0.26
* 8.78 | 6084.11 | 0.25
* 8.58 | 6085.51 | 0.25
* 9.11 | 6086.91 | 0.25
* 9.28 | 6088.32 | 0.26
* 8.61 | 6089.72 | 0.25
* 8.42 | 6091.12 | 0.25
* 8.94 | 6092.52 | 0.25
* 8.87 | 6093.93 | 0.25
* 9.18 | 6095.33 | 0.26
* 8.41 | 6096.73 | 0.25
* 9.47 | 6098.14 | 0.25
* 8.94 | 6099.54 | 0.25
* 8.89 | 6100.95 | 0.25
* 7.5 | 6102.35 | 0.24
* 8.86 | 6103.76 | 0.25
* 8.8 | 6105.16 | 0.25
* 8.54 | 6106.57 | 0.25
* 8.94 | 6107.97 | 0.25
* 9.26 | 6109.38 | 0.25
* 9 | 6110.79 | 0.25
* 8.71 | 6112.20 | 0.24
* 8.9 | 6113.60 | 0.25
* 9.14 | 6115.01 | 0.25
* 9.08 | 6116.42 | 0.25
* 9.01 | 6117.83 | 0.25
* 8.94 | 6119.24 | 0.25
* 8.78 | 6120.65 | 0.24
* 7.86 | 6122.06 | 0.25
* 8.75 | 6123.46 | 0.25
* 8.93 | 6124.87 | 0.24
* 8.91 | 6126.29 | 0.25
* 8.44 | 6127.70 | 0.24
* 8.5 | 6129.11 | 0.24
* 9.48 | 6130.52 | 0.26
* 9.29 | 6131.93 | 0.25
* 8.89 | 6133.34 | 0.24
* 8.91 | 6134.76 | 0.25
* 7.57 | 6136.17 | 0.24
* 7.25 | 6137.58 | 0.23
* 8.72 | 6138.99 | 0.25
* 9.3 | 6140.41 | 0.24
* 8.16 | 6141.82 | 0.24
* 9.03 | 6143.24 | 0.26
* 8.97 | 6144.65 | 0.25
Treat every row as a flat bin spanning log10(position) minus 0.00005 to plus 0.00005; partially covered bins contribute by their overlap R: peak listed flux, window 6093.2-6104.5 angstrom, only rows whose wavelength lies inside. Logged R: 9.47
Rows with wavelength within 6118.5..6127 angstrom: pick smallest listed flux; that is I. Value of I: 7.86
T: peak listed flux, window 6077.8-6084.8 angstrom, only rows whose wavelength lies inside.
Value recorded 9.22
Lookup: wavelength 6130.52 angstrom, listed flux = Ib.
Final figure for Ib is 9.48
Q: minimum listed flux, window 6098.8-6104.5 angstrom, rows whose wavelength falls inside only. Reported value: 7.5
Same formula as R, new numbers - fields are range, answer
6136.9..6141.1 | 9.3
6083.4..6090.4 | 9.28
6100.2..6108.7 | 8.94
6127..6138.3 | 9.48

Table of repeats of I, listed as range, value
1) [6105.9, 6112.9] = 8.54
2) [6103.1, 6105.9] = 8.8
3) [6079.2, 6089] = 8.58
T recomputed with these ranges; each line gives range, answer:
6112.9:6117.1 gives 9.14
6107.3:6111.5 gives 9.26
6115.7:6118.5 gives 9.08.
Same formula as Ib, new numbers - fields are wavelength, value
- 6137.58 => 7.25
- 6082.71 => 8.79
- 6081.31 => 9.22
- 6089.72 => 8.61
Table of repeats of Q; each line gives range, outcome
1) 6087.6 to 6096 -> 8.42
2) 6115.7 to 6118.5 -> 9.01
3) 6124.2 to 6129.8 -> 8.44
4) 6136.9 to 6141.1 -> 7.25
